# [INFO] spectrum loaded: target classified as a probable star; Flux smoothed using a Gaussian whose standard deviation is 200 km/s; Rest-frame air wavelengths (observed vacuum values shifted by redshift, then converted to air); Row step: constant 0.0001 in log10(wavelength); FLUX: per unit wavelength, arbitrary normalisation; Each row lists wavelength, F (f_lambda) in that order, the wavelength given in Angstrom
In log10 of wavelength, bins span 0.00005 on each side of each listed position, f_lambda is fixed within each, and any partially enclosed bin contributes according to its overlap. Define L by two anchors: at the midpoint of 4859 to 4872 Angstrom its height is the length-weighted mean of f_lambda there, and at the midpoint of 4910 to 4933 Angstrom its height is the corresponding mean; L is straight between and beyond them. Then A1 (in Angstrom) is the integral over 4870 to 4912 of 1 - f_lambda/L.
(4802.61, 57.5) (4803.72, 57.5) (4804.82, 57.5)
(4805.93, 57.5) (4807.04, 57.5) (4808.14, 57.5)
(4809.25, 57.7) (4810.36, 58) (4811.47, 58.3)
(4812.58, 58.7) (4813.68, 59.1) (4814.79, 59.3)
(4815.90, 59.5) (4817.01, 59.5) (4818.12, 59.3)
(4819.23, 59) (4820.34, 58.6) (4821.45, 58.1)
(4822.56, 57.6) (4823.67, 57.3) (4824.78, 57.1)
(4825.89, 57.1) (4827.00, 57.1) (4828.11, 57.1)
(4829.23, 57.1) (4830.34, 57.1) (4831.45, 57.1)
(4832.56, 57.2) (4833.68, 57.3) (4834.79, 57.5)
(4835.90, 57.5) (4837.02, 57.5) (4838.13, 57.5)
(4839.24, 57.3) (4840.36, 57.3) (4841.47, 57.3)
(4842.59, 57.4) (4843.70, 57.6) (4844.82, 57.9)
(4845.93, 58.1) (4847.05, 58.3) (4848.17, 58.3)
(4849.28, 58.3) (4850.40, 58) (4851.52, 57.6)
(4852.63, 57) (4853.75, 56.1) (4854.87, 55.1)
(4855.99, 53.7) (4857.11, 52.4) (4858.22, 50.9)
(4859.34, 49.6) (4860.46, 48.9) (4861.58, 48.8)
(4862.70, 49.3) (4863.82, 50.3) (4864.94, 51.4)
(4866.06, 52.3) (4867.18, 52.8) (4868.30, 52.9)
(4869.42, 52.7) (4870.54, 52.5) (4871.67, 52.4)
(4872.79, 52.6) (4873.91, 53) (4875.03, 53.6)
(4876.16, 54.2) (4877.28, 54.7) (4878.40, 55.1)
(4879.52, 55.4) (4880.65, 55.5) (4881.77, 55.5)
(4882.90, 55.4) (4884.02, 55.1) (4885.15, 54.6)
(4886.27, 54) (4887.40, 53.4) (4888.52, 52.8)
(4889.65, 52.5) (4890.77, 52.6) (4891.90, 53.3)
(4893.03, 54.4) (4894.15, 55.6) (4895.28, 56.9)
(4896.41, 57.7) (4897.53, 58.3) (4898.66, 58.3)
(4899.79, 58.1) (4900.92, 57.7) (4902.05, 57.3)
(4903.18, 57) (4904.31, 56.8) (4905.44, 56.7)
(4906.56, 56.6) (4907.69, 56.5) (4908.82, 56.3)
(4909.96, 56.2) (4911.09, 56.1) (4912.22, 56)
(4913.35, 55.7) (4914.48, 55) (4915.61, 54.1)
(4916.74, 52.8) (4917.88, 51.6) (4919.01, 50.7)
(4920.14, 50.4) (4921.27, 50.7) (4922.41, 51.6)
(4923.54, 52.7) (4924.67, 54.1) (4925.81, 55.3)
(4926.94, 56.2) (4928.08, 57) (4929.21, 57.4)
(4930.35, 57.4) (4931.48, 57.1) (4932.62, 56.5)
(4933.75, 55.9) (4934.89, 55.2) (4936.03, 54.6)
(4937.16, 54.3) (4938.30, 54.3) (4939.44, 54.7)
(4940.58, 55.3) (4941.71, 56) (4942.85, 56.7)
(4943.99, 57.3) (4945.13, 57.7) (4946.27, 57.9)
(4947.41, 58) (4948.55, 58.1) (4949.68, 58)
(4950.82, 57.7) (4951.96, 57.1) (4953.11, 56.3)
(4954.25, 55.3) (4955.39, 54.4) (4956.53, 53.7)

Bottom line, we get -2.1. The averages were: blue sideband 51.1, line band 55.3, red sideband 54.5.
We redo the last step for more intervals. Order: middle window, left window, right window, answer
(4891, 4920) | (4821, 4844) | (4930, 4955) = 0.52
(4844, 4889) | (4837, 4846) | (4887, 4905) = 2.17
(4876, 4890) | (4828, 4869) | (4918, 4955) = 0.22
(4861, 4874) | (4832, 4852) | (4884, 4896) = 0.94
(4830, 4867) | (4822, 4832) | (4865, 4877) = -0.16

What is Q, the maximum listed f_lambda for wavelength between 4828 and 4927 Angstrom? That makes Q 58.3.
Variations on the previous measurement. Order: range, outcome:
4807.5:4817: 59.5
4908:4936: 57.4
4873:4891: 55.5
